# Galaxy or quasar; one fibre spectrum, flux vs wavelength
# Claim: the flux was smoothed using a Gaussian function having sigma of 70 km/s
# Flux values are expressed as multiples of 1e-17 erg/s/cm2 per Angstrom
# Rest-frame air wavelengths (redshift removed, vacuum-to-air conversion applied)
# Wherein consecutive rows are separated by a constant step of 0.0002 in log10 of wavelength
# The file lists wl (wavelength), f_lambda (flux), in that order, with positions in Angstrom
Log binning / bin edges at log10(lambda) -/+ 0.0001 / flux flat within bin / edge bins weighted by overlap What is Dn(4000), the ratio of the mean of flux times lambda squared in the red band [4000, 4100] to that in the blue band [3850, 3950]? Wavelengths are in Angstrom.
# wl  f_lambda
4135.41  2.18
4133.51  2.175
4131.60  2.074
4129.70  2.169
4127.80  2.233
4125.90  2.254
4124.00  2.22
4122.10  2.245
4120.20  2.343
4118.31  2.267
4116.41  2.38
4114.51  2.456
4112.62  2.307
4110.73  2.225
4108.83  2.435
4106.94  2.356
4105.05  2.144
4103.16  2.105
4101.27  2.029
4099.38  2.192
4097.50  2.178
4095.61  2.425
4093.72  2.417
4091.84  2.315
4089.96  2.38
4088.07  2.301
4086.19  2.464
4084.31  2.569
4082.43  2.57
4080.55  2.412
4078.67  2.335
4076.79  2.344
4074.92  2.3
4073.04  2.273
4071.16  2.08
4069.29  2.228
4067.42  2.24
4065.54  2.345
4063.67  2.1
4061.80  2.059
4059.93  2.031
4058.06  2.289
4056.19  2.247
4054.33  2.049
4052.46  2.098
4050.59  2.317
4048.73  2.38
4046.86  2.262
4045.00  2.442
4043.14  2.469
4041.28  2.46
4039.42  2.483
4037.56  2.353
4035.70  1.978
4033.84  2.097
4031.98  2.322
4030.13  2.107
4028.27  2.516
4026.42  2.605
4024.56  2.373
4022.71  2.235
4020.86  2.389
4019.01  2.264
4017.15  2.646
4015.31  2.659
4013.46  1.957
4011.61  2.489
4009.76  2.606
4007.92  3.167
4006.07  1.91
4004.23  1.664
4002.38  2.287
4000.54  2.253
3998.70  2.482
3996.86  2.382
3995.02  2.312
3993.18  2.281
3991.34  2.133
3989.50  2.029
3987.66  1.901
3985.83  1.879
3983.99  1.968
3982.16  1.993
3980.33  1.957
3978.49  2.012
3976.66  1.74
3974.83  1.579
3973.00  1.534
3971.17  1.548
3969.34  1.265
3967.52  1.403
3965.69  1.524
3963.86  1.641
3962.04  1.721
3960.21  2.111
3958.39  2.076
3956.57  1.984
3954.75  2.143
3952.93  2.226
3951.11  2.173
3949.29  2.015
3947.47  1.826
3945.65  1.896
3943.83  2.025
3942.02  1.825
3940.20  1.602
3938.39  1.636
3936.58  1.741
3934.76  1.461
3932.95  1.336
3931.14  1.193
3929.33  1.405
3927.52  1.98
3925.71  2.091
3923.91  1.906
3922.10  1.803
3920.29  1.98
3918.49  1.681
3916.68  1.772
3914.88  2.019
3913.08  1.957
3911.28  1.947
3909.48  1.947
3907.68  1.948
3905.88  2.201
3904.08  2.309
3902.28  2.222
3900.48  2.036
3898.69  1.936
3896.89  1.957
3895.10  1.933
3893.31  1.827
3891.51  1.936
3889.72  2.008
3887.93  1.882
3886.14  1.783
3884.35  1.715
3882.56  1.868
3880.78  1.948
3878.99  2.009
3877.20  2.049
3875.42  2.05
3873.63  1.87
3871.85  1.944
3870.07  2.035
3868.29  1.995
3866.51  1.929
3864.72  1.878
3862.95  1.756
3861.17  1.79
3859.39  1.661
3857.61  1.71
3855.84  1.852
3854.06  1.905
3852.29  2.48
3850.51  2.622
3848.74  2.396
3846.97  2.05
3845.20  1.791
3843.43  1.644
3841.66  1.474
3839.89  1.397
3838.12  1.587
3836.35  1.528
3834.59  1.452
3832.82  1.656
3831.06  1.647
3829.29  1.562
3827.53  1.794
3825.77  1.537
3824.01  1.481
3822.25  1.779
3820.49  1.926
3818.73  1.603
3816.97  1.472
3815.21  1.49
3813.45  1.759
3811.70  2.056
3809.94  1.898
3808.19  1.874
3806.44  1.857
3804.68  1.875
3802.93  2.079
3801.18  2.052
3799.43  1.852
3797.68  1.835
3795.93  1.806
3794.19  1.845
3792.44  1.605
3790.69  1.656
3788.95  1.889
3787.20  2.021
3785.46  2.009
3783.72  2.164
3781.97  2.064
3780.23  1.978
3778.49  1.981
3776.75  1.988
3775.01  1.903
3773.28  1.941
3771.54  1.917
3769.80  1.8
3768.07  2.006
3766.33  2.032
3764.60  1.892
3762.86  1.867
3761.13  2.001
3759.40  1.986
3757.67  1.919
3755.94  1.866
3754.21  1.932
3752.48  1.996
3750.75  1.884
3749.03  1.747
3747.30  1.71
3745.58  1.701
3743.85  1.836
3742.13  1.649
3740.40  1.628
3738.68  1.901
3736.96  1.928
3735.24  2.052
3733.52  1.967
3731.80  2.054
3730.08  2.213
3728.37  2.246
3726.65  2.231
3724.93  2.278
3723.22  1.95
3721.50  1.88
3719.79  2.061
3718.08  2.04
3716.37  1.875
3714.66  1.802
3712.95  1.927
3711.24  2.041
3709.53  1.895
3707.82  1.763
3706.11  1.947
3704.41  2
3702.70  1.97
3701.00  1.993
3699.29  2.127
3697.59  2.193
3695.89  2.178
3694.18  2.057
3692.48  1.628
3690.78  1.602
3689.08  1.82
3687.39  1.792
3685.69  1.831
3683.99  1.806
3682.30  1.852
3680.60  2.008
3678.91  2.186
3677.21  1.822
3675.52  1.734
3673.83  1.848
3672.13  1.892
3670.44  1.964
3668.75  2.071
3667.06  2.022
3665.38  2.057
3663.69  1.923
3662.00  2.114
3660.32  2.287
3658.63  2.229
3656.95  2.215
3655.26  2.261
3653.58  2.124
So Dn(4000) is 1.32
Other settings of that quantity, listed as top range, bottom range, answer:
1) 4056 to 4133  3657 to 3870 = 1.42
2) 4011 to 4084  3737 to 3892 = 1.40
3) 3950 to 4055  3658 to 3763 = 1.28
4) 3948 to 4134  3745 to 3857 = 1.34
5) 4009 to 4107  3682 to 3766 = 1.42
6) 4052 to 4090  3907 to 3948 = 1.37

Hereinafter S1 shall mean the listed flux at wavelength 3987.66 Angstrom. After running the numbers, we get 1.901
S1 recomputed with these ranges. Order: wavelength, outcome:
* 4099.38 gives 2.192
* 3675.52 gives 1.734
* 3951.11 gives 2.173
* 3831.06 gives 1.647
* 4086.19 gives 2.464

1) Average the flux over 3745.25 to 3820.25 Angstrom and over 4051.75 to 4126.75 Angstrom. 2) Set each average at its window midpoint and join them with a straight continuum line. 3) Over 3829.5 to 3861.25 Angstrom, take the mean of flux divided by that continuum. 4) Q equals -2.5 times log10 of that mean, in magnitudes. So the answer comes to 0.09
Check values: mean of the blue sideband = 1.88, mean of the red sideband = 2.28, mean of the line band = 1.81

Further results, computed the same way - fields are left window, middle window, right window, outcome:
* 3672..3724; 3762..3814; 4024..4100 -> 0.054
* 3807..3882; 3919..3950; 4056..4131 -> 0.140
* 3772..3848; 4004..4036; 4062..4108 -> -0.087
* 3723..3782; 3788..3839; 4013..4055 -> 0.165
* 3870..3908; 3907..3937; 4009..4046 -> 0.166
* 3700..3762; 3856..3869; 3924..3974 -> 0.008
